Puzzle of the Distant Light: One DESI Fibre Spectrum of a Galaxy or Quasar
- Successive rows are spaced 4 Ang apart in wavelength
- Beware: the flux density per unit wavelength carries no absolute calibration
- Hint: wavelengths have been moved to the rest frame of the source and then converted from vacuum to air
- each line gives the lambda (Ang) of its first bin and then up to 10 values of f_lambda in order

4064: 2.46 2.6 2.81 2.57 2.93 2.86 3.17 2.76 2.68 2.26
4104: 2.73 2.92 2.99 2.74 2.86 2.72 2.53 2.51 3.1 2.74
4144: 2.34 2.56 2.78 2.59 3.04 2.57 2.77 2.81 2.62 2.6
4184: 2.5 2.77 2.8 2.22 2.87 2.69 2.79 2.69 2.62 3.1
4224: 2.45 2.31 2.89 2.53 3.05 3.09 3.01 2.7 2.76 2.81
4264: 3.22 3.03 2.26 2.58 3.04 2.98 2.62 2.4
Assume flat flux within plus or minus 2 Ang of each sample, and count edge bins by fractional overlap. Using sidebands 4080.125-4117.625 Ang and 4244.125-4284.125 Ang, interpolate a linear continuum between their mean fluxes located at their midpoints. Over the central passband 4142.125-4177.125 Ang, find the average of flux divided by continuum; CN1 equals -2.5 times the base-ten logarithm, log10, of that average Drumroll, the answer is 0.054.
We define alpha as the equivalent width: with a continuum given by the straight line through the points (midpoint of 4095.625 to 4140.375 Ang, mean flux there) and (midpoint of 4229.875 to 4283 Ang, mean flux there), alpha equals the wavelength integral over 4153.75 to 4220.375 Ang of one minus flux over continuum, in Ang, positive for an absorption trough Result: 2.1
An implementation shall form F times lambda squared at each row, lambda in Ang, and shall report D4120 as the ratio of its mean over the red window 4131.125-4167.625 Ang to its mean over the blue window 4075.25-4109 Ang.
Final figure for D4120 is 1.0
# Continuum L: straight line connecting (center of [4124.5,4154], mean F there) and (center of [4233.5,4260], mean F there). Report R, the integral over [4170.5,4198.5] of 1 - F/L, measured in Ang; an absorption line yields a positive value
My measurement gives 1.2 Ang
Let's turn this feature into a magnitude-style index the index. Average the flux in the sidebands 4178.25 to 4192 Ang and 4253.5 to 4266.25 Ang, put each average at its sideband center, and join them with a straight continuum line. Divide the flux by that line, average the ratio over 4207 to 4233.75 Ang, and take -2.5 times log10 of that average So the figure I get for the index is 0.04 mag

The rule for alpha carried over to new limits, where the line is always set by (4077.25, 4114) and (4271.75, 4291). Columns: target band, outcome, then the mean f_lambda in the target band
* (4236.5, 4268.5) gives -2.36 Ang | 2.94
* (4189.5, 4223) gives 0.48 Ang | 2.72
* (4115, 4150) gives 1.42 Ang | 2.68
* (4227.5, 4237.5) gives 0.45 Ang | 2.62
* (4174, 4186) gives 0.84 Ang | 2.57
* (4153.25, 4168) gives 0.19 Ang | 2.74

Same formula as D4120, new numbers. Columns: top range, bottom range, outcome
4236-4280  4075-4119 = 1.10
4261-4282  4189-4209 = 1.09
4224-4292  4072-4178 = 1.08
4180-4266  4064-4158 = 1.07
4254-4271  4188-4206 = 1.13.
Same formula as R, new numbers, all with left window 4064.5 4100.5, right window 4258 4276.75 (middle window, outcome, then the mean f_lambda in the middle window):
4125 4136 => 0.5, 2.64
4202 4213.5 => 0.2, 2.72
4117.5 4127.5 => 0.0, 2.75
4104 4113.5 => -0.5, 2.91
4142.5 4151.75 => 0.8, 2.52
